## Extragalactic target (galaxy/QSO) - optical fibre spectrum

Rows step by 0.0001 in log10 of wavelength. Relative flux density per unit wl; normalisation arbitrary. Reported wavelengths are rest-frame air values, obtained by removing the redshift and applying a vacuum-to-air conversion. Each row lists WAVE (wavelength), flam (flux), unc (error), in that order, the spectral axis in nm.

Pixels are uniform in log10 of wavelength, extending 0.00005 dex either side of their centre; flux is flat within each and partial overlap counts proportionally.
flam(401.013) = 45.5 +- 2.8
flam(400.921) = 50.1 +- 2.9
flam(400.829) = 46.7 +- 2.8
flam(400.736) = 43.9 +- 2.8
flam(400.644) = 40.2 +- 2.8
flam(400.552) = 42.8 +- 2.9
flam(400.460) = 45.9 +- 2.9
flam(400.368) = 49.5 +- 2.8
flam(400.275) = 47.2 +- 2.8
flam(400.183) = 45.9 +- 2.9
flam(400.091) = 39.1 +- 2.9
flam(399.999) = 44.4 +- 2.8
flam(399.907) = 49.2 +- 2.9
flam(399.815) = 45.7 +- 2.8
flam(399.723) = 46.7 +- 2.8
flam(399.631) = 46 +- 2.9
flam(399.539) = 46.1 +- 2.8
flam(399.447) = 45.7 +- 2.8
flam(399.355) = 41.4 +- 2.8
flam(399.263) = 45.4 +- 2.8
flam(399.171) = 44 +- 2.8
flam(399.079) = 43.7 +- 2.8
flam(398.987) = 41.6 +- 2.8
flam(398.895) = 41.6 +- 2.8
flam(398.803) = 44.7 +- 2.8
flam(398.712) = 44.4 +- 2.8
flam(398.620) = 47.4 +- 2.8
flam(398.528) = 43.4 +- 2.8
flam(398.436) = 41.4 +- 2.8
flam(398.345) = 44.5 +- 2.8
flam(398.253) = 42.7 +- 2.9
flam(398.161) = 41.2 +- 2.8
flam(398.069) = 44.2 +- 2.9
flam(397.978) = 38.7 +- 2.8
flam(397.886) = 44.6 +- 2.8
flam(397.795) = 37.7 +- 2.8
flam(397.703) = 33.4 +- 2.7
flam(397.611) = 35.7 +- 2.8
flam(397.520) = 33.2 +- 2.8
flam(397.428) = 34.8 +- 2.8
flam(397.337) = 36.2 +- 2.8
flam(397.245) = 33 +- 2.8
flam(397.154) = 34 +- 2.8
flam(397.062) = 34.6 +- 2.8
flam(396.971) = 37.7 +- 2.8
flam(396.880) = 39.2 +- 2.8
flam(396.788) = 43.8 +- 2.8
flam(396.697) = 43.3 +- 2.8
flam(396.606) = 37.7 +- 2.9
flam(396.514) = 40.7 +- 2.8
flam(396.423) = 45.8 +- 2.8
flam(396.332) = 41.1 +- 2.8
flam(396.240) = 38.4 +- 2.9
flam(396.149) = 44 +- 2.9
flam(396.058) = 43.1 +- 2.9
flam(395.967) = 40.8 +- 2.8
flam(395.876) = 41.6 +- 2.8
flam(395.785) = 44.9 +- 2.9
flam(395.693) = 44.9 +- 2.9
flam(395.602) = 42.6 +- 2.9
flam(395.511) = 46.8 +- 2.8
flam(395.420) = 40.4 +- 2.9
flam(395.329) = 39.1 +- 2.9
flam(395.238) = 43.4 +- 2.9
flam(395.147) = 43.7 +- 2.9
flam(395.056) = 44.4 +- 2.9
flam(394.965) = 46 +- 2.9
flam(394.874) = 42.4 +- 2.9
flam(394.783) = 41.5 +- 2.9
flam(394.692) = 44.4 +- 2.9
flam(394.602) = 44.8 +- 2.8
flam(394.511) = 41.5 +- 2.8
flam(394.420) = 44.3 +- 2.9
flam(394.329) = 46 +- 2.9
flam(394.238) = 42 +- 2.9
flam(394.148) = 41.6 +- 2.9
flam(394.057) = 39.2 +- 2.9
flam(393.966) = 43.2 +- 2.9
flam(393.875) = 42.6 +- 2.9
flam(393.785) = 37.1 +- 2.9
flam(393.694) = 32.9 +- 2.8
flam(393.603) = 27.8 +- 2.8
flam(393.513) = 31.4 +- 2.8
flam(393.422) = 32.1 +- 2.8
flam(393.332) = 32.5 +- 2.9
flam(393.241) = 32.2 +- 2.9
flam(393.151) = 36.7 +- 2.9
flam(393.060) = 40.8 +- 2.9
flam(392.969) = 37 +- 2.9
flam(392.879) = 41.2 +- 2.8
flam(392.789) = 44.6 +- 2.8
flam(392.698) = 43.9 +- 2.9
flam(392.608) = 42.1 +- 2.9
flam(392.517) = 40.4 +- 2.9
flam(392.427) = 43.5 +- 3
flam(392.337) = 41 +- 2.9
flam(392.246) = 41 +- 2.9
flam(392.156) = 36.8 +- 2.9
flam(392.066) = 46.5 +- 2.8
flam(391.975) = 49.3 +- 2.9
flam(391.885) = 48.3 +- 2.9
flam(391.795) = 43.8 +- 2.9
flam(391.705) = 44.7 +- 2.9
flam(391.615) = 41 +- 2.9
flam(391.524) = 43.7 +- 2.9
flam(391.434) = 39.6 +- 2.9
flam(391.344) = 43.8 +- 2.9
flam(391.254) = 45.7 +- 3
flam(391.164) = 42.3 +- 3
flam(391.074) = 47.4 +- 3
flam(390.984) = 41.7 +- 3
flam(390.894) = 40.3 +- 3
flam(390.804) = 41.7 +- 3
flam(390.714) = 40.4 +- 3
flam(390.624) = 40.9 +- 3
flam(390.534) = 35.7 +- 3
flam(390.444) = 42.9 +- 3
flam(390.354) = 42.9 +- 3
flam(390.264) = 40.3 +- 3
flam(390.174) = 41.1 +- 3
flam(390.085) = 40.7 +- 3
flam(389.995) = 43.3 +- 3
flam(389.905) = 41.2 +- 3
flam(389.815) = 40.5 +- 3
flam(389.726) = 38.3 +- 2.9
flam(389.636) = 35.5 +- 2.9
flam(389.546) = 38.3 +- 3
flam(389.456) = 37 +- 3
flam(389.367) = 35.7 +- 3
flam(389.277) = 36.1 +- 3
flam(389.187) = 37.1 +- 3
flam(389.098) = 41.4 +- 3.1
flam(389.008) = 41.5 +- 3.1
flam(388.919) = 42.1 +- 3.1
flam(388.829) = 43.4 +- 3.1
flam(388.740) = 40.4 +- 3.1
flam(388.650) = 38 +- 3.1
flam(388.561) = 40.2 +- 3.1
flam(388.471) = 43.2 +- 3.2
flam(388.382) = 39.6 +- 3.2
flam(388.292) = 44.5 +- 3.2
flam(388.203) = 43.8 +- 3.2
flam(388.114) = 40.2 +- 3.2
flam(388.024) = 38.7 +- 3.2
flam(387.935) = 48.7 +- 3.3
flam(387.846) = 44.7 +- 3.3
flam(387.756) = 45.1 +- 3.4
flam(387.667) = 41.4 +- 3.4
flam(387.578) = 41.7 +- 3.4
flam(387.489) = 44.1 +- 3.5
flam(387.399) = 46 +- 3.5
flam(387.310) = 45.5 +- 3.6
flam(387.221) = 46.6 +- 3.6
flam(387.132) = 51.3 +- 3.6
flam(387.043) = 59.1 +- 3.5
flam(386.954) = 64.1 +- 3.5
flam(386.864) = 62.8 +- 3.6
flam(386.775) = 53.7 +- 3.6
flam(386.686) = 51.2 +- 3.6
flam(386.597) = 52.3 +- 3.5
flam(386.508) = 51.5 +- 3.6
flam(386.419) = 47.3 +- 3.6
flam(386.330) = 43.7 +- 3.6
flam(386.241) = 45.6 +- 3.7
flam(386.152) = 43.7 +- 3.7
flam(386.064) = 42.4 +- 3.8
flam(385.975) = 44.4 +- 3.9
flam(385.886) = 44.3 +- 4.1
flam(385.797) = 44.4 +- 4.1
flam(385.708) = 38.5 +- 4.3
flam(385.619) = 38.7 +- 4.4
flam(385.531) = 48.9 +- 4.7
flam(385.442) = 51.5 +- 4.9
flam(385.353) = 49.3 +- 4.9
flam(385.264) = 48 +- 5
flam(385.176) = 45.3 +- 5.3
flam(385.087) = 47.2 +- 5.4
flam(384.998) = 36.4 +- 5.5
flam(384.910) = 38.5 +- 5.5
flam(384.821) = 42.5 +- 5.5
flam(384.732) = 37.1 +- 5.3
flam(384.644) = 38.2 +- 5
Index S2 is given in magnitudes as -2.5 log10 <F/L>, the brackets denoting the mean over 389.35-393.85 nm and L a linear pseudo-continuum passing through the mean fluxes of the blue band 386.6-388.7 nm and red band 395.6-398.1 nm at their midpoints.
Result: 0.089 mag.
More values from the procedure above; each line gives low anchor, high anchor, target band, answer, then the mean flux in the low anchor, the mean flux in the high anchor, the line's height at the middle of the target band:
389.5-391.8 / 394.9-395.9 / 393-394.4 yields 0.147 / 41.4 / 43.4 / 42.7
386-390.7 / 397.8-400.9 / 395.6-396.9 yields 0.049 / 43.8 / 44.2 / 44.1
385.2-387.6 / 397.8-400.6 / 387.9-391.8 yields 0.149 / 48.2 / 44.2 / 47.1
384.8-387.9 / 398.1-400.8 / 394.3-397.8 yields 0.107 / 46.9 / 44.3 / 45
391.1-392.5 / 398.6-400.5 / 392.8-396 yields 0.090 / 43.4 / 45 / 43.9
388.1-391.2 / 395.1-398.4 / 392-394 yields 0.051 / 40.6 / 40.3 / 40.4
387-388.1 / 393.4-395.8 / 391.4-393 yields 0.001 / 45.9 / 41.2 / 42.8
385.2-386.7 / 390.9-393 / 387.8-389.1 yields 0.070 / 46.1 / 43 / 44.8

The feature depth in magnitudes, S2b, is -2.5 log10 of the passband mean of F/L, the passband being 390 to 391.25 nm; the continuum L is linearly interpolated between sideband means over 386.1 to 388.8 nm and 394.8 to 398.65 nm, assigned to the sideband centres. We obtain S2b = 0.08 mag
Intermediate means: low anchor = 46.6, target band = 41.6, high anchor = 40.8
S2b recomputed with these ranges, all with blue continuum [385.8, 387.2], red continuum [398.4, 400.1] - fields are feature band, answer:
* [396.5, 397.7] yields 0.22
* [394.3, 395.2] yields 0.06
